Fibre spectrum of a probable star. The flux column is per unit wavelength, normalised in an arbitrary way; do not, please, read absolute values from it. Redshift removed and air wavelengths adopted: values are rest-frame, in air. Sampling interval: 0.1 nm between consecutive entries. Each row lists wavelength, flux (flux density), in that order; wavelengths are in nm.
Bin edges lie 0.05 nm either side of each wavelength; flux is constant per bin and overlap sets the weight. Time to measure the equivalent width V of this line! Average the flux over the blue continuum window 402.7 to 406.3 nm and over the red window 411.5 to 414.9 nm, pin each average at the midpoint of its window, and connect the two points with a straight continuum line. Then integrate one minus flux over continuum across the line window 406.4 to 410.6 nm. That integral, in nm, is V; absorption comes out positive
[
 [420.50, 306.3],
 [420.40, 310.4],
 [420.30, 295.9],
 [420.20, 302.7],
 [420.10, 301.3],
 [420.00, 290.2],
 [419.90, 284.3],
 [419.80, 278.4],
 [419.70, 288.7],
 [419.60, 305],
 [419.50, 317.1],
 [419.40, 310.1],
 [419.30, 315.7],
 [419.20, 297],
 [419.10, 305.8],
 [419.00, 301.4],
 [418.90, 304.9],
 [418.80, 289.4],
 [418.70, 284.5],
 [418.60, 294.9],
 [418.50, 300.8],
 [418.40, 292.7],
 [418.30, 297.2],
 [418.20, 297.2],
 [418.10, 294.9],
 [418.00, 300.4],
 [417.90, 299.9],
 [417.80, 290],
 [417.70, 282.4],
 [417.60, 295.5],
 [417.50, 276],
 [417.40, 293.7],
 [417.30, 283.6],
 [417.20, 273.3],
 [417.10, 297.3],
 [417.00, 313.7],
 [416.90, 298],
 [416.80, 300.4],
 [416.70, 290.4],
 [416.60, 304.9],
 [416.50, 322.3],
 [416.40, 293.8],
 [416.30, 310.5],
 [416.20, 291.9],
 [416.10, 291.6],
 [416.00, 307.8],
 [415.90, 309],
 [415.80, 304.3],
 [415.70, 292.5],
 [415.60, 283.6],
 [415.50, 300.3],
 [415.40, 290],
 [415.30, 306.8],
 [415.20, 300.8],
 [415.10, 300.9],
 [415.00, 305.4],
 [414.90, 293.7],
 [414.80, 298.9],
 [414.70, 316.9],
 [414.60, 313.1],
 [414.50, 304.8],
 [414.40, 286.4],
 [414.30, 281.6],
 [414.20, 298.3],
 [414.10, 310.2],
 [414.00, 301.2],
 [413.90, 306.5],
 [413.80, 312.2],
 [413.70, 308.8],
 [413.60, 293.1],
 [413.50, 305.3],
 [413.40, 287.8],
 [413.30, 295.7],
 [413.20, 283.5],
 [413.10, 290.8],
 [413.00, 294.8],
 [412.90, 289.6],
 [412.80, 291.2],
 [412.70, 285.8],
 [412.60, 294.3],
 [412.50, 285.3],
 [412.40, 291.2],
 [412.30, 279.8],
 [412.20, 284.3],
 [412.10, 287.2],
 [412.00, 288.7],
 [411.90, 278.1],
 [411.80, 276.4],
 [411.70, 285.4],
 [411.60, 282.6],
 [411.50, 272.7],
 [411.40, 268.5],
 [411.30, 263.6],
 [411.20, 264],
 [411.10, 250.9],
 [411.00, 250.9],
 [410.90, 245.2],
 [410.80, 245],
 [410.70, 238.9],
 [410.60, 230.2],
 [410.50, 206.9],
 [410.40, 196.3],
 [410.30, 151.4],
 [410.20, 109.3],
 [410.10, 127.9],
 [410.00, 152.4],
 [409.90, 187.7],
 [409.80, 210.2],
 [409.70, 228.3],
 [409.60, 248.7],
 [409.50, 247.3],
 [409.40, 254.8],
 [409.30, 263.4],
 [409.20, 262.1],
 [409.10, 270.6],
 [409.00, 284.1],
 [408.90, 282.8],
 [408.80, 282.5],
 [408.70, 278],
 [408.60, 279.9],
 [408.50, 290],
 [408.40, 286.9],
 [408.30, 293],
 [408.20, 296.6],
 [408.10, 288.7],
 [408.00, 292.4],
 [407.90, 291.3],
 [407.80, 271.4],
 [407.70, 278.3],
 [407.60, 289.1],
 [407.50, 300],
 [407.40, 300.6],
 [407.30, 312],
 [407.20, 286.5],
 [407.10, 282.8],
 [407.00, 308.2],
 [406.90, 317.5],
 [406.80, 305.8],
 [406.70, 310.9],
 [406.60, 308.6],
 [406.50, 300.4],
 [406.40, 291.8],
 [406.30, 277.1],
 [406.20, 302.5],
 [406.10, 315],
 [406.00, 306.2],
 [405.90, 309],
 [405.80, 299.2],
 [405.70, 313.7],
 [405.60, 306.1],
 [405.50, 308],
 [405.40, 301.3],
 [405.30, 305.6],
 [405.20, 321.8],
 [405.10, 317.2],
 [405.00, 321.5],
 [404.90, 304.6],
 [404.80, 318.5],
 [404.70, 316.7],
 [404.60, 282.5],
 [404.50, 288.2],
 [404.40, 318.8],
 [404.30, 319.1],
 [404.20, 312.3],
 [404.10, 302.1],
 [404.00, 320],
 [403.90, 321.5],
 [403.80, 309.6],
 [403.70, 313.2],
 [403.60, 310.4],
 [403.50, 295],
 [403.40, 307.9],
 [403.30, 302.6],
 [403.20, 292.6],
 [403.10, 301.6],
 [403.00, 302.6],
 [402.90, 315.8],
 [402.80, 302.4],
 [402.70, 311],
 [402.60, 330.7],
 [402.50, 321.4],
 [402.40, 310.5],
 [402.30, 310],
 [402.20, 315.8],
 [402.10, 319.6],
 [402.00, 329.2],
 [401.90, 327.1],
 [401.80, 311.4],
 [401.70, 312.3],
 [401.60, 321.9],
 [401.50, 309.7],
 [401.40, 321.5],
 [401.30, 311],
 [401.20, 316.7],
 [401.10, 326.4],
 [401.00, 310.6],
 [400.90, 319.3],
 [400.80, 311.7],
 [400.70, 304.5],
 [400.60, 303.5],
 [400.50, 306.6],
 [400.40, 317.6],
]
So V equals 0.55 nm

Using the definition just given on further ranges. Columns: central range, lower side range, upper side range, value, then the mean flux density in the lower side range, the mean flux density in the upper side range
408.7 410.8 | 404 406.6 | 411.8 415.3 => 0.54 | 307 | 295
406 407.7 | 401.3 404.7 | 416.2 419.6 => 0.04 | 311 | 298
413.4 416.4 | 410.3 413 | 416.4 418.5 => -0.20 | 265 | 295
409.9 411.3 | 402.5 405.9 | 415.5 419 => 0.44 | 309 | 296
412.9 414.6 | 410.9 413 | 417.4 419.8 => -0.09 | 278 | 297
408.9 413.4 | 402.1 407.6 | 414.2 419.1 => 0.73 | 307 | 297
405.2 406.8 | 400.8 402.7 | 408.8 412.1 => -0.14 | 318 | 240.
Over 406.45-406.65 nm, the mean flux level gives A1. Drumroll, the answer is 305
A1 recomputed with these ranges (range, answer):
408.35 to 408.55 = 288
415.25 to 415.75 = 295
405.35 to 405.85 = 306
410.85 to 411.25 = 253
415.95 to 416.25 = 297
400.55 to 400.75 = 304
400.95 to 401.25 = 318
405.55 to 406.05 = 307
